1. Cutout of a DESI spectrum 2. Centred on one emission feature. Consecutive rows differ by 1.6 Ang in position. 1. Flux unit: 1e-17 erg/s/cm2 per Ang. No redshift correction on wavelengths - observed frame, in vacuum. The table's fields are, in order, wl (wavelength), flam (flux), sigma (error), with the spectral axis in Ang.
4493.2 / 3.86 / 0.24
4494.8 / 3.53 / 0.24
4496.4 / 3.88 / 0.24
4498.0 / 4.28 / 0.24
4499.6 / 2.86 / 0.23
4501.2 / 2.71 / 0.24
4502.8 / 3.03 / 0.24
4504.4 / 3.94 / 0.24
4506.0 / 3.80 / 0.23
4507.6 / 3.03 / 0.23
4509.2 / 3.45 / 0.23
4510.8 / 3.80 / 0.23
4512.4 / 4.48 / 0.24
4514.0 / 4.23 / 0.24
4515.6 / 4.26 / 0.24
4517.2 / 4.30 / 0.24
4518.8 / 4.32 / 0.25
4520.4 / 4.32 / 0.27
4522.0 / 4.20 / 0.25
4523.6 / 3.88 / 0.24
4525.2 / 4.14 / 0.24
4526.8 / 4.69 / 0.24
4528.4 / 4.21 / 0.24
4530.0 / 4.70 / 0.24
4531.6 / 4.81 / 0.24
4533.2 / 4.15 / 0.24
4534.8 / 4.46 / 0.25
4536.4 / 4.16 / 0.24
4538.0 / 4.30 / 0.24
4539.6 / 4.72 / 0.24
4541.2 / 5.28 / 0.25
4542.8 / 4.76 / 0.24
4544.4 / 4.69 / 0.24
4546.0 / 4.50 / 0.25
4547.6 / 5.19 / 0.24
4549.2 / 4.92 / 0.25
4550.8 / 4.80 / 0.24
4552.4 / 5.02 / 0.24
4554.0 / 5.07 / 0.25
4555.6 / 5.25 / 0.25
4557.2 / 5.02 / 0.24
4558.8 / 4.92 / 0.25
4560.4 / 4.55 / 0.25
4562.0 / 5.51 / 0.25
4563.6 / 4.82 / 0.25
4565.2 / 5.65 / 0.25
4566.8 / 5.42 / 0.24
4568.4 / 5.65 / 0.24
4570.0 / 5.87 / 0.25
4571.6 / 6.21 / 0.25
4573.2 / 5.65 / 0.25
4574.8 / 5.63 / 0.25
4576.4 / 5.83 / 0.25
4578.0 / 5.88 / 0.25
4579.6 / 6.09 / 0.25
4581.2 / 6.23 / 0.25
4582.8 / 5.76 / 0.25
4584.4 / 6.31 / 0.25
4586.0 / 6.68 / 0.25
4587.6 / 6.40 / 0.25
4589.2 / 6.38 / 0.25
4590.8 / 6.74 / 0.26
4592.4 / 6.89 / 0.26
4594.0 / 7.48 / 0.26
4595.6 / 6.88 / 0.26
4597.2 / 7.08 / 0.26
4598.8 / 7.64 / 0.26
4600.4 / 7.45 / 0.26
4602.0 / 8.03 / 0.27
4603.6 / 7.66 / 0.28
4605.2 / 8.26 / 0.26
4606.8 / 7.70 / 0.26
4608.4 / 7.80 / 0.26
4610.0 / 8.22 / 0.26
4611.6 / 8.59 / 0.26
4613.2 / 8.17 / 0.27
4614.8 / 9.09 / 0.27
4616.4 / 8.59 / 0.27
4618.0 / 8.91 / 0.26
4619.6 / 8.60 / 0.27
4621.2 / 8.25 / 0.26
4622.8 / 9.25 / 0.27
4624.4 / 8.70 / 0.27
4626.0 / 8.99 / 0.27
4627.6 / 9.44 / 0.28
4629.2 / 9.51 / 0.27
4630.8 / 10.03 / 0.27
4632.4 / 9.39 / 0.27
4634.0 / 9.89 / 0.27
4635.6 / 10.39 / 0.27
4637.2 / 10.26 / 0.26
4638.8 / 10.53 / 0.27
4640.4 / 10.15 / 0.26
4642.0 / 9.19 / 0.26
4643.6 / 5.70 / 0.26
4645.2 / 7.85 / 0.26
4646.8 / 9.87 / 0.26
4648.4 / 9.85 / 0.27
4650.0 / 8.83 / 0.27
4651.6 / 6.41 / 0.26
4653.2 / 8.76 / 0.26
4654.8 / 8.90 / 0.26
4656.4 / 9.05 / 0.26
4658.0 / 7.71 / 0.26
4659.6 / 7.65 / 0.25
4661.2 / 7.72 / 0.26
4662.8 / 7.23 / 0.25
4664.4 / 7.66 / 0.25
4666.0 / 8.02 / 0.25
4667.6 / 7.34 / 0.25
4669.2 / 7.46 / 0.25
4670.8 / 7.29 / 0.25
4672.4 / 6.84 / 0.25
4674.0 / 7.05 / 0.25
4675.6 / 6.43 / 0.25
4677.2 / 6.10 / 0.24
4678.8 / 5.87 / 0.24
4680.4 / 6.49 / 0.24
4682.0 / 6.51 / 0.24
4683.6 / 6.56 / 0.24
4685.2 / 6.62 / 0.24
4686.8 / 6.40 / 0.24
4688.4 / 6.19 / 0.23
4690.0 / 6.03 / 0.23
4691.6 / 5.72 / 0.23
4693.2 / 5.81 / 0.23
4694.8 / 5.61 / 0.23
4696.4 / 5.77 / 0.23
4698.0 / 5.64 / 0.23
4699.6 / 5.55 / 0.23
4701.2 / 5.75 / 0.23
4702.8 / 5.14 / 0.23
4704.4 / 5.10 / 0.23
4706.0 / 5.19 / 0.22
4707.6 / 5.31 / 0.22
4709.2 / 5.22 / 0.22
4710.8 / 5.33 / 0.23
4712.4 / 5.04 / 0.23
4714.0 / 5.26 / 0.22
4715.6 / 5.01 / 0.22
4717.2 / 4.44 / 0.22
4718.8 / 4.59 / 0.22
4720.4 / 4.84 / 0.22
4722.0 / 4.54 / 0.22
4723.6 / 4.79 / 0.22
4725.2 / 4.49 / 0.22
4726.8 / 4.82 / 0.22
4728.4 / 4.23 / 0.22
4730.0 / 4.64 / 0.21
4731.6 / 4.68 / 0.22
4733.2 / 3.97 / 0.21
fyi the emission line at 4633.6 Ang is C IV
